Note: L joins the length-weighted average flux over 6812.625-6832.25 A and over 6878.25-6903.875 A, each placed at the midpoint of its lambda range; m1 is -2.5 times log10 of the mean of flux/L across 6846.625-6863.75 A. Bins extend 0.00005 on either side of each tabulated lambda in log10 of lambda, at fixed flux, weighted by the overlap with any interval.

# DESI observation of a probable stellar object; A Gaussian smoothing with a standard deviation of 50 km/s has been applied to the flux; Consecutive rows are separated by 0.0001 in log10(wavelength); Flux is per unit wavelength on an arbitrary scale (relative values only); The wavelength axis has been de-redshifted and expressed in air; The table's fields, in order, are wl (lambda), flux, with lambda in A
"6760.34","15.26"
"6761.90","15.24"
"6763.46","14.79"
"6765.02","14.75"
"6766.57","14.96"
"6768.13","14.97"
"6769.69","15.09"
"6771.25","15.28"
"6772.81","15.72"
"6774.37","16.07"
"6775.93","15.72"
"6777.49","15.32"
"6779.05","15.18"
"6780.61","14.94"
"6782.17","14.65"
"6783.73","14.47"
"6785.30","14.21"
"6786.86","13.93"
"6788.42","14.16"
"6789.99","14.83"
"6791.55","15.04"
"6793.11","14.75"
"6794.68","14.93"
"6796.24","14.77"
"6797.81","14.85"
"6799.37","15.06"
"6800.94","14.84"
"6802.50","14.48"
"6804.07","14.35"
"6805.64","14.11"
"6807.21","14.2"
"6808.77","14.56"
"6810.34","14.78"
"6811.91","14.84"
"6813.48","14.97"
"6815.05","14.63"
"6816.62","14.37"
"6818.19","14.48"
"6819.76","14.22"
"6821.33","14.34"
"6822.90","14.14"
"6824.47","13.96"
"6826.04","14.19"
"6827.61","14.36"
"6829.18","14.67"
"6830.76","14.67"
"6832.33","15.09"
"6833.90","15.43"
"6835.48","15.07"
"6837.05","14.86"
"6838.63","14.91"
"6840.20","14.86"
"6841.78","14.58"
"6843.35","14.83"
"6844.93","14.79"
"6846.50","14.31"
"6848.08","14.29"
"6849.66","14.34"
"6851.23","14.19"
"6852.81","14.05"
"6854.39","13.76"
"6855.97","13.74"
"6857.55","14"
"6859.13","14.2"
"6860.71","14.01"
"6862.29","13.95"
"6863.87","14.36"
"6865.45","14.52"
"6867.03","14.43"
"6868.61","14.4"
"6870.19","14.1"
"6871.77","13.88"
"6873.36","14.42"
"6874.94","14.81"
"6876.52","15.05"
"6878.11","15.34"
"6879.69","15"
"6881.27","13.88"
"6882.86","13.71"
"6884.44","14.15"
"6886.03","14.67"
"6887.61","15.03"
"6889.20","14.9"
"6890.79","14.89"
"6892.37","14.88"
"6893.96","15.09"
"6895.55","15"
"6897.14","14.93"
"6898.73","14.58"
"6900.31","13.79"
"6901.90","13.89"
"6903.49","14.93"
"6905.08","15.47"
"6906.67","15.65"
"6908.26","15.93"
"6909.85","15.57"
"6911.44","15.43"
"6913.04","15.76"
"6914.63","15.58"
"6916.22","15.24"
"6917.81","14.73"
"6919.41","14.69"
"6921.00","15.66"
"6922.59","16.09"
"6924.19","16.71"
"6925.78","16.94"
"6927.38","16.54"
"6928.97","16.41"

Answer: 0.034 mag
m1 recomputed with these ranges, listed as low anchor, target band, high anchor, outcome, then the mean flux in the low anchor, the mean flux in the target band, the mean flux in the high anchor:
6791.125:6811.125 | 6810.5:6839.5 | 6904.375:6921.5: 0.01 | 14.7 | 14.6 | 15.4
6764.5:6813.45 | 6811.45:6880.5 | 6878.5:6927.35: 0.04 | 14.8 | 14.5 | 15.1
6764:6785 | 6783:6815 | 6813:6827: 0.01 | 15.1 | 14.6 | 14.4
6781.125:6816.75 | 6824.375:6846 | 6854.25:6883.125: -0.02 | 14.6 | 14.8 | 14.3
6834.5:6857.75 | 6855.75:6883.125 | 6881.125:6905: 0.01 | 14.5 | 14.3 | 14.6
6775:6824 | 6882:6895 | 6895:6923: 0.03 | 14.6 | 14.7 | 15.2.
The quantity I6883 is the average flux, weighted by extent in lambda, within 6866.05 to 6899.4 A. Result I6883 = 14.6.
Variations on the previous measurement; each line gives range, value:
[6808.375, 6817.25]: 14.7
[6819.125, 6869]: 14.4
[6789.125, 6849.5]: 14.6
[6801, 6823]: 14.5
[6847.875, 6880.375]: 14.3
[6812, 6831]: 14.4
